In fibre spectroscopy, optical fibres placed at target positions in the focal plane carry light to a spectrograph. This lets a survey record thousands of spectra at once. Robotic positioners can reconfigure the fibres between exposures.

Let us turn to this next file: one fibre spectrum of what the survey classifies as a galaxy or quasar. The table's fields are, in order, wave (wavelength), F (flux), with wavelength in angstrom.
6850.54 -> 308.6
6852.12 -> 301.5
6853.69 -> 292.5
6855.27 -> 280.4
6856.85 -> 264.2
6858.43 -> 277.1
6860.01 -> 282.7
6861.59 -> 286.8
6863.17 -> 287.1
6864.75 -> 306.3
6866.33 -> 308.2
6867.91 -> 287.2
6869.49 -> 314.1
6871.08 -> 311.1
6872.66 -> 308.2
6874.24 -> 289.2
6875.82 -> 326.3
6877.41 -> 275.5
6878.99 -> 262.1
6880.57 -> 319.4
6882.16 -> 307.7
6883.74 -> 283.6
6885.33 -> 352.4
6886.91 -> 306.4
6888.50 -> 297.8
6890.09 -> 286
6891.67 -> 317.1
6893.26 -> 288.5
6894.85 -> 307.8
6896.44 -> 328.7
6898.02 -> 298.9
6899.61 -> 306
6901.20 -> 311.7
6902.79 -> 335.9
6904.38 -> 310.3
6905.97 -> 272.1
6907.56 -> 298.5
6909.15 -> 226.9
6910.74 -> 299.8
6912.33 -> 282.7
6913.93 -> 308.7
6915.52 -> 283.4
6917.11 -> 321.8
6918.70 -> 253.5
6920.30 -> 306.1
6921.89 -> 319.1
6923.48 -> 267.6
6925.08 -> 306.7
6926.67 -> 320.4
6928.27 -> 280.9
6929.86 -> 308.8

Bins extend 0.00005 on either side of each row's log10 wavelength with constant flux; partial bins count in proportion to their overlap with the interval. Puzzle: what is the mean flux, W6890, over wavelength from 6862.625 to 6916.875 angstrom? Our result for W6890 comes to 300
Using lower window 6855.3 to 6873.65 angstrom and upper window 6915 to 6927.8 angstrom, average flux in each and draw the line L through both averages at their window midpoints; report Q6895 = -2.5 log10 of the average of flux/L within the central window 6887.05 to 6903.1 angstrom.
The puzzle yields -0.041 mag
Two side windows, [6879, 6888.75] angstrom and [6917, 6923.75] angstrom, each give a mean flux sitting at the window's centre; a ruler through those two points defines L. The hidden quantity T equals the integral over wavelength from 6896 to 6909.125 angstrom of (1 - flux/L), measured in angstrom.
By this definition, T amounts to -0.1 angstrom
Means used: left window 308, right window 293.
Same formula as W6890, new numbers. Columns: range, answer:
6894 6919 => 298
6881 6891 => 306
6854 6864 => 280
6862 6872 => 302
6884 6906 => 309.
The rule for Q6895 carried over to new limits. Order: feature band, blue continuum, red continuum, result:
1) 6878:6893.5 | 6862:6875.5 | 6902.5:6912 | -0.02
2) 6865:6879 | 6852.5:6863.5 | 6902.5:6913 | -0.06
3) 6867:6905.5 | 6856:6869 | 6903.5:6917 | -0.06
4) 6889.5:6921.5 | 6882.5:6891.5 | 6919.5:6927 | 0.03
